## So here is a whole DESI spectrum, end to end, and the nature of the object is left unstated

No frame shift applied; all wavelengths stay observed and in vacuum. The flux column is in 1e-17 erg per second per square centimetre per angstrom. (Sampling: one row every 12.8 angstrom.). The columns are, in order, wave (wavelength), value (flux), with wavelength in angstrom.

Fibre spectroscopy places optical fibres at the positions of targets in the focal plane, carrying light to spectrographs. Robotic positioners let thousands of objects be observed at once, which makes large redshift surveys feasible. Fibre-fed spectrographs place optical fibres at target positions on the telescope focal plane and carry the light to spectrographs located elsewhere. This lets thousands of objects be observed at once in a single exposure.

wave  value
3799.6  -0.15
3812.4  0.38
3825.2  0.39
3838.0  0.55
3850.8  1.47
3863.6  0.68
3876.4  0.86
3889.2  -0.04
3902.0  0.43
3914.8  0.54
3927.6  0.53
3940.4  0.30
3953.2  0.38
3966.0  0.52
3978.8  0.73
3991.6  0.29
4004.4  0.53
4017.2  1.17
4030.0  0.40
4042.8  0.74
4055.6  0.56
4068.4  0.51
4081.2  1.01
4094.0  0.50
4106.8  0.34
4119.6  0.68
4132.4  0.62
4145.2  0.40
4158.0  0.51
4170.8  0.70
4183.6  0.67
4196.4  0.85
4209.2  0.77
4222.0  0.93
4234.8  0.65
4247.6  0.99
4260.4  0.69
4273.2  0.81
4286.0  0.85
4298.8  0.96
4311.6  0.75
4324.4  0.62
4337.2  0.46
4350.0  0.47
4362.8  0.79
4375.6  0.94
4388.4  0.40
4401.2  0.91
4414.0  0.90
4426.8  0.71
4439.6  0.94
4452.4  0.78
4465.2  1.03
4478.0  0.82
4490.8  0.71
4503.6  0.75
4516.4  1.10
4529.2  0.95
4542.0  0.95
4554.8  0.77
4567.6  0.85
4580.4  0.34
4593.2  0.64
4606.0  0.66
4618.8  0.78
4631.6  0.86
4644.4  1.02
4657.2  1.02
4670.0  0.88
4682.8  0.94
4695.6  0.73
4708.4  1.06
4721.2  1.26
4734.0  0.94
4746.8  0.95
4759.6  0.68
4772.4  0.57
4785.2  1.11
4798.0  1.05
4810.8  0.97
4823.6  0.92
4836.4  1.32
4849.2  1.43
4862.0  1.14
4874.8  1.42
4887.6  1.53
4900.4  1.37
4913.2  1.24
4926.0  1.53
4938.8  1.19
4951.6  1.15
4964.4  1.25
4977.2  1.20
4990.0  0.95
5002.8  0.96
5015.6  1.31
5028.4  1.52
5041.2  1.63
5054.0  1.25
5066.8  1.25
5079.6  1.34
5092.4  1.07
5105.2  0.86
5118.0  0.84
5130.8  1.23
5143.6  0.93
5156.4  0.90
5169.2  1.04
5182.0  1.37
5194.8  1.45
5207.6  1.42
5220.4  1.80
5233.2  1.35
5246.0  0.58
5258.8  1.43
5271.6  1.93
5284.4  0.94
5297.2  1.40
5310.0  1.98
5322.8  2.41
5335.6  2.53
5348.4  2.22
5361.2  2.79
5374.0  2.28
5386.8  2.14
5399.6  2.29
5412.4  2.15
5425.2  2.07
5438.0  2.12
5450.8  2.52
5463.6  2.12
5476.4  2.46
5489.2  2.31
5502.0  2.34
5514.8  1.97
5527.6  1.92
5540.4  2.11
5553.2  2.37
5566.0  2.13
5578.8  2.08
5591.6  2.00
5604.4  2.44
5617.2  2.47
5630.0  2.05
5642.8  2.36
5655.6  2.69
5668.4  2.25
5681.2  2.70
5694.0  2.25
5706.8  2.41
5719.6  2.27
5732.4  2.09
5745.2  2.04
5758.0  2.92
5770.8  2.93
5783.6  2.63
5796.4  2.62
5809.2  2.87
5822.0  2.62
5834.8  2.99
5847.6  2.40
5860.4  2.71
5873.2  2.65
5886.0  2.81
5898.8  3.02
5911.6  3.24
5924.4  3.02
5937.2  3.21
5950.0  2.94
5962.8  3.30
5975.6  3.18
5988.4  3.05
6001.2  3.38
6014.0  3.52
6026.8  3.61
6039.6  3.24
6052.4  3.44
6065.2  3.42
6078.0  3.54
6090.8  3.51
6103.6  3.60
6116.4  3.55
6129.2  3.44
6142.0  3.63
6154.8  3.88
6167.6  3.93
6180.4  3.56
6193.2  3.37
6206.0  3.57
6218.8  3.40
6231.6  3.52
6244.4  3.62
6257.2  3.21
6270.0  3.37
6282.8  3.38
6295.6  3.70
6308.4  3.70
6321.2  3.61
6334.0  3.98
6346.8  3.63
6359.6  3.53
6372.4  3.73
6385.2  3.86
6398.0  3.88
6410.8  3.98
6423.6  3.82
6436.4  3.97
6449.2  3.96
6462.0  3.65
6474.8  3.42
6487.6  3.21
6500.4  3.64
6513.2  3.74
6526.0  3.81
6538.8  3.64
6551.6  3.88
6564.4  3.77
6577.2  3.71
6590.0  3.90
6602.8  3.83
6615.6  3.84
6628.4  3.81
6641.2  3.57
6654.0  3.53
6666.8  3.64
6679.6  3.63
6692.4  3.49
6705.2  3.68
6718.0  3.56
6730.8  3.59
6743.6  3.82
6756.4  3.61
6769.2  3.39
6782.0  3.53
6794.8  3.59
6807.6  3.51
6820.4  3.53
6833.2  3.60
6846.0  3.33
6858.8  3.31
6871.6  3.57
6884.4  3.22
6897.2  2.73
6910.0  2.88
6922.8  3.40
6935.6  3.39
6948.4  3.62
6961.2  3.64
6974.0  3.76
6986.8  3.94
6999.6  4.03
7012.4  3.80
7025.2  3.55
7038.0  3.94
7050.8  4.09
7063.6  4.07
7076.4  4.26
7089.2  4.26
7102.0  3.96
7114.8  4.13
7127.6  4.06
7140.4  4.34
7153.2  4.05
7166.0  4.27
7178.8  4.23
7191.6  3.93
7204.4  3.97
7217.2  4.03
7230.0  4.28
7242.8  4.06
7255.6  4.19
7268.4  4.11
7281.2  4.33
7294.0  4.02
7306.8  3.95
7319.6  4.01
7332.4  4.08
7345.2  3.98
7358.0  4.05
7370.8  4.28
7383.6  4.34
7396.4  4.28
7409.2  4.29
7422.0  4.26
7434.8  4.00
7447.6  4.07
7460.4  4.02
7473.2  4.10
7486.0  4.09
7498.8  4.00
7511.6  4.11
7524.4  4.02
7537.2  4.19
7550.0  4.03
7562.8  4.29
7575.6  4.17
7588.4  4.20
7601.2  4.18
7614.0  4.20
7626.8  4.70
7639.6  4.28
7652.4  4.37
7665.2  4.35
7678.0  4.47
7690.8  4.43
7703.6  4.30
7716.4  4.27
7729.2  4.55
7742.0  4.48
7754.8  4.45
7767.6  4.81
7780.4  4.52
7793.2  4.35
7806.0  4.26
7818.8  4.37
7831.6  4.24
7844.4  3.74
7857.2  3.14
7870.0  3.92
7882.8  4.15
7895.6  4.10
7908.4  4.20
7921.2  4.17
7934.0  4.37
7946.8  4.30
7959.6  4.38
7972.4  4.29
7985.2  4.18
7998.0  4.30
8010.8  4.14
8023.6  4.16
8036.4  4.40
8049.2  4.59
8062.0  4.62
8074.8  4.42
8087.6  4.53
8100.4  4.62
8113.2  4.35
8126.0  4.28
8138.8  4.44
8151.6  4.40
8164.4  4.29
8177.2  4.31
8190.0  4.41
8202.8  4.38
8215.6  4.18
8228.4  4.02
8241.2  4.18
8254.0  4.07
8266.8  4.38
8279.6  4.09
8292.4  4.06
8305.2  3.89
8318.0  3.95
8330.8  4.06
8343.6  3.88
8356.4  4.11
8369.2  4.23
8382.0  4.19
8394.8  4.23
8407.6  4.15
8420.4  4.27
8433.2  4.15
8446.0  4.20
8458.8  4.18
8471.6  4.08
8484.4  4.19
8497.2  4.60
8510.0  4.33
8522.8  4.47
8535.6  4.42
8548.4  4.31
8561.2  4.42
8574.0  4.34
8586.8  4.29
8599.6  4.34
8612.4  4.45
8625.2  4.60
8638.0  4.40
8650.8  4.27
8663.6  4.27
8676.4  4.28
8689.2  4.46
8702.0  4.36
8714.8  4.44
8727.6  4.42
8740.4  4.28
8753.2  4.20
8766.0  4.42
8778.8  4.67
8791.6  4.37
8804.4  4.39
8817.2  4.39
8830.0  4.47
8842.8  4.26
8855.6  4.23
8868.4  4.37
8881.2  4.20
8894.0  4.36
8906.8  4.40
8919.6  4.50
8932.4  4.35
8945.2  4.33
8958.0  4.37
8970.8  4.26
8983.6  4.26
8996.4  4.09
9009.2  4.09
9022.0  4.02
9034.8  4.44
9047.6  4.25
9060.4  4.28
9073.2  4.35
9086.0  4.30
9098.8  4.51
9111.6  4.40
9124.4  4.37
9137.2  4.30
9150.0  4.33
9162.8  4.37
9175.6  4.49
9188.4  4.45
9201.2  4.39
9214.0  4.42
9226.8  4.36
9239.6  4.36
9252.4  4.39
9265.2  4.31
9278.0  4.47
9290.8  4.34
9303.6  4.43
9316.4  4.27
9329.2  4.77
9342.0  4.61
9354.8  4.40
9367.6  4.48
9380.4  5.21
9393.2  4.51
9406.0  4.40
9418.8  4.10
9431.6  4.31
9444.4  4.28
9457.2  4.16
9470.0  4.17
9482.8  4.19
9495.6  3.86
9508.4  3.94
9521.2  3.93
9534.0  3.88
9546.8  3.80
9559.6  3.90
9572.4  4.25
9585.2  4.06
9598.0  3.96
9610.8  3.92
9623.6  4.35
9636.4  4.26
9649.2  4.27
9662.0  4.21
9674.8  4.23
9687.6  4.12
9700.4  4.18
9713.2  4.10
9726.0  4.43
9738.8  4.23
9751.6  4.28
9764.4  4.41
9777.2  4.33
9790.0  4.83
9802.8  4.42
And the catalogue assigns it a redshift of 0.333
